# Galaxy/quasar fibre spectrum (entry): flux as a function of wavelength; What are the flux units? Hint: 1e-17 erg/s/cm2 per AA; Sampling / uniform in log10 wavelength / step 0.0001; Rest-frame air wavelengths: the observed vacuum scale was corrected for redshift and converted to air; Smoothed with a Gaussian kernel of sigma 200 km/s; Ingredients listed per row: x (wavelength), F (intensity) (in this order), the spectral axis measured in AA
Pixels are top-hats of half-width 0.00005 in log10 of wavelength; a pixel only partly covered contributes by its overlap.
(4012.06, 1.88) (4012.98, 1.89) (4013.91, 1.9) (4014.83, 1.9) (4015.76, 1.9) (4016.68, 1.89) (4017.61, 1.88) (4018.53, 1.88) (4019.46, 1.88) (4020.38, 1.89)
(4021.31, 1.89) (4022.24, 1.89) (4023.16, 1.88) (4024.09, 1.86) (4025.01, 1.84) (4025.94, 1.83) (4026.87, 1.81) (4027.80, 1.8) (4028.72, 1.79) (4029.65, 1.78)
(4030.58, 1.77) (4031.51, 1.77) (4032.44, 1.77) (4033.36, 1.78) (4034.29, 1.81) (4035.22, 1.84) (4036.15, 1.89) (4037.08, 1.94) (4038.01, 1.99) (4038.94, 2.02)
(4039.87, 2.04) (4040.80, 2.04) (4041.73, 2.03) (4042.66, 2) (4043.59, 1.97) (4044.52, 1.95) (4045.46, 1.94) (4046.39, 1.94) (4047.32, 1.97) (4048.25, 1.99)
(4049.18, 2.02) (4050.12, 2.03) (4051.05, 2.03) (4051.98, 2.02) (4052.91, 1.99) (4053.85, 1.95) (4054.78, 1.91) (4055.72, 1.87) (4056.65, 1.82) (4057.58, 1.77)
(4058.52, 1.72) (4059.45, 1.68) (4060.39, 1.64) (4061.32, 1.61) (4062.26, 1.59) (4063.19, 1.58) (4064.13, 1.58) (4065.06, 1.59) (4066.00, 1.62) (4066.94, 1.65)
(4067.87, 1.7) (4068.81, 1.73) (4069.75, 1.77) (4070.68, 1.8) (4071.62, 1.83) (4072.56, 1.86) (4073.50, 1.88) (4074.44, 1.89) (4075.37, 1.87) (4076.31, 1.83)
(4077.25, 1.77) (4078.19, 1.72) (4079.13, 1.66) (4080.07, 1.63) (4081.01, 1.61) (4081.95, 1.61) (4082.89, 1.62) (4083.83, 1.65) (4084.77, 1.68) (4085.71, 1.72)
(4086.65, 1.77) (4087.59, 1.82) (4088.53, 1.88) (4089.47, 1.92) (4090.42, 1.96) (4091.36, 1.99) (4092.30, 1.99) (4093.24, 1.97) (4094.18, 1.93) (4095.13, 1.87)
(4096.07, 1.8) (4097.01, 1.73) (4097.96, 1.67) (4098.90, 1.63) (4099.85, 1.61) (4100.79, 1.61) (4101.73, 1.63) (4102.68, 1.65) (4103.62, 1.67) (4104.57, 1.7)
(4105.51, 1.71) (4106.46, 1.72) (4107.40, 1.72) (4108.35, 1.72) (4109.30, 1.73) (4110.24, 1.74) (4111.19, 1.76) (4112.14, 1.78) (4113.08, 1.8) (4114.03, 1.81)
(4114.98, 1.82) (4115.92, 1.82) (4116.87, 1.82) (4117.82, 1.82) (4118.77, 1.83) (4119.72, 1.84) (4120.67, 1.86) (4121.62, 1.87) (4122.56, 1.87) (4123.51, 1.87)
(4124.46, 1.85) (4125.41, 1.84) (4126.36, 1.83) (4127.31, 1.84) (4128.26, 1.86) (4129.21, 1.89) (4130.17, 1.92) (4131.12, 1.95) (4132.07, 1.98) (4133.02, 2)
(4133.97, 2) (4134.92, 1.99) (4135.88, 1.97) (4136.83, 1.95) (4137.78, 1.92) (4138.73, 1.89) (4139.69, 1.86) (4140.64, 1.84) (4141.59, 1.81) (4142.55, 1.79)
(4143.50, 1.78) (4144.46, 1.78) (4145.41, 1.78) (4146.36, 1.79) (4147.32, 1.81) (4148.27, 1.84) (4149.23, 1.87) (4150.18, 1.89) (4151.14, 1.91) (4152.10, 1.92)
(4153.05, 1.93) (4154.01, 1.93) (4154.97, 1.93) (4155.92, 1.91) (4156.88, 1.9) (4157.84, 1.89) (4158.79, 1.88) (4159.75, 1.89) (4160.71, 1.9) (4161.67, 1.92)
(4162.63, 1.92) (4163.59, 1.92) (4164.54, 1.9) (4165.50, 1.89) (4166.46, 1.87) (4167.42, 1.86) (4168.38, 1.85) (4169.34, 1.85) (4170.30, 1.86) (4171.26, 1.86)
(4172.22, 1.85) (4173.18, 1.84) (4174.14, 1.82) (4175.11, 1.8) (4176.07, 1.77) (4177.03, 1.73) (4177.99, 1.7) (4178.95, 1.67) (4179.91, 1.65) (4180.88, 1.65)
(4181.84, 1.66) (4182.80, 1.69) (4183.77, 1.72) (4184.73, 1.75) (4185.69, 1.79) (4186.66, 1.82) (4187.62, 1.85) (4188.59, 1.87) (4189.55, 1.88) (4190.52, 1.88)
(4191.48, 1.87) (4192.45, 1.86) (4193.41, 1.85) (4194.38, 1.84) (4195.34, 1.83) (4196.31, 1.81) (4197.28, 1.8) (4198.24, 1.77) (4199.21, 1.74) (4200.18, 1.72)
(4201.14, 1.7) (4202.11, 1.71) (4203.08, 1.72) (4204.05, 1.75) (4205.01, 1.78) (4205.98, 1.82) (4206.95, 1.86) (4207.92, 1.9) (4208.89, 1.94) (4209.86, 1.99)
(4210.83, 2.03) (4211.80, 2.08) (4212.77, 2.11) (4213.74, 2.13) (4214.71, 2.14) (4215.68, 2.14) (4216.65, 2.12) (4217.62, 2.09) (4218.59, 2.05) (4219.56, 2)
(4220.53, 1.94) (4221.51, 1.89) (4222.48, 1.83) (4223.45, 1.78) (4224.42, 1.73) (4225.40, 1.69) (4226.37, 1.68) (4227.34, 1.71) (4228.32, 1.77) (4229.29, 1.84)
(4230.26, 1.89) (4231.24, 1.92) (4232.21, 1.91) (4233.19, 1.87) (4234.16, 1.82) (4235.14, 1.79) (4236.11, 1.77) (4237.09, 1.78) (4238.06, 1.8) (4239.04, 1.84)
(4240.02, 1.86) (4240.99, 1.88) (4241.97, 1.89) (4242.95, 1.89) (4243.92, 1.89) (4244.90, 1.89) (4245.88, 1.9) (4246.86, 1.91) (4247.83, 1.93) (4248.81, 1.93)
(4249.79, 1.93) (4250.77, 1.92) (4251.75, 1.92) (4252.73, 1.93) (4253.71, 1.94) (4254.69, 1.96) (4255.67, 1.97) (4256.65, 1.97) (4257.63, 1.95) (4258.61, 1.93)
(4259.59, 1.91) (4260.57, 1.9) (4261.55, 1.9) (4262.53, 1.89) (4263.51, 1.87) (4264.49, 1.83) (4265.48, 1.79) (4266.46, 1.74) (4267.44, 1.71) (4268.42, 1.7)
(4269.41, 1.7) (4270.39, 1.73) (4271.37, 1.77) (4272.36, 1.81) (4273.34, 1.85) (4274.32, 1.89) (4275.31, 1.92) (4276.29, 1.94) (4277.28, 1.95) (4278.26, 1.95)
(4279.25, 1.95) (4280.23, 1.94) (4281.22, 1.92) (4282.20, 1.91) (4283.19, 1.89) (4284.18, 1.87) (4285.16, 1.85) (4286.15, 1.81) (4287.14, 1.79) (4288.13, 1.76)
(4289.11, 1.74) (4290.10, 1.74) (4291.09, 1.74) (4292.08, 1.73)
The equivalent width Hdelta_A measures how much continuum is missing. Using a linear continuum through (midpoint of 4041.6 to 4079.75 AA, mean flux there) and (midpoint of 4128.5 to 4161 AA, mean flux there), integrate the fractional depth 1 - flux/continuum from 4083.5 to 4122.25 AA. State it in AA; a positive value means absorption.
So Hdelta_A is 1.5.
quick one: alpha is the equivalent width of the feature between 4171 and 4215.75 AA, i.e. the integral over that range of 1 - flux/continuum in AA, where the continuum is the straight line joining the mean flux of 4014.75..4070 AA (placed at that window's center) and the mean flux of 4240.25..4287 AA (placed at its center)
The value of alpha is 1.0 AA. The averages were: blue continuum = 1.85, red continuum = 1.88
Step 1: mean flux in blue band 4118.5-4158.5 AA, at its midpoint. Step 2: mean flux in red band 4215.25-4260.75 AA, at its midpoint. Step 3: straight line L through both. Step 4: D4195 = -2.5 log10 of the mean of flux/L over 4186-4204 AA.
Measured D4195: 0.05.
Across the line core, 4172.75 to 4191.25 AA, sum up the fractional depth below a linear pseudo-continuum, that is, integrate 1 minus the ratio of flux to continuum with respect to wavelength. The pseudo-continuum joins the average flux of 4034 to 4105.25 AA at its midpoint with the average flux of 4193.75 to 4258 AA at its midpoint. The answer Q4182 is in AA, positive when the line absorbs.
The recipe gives 1.0 AA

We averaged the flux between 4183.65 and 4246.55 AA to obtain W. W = 1.86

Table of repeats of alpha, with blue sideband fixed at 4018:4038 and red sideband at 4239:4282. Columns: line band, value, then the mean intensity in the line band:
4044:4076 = 0.51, 1.82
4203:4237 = -0.45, 1.9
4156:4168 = -0.19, 1.89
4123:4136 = -0.37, 1.91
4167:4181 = 0.60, 1.79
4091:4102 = 0.40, 1.79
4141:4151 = 0.24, 1.82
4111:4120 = 0.22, 1.81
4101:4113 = 0.93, 1.71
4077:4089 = 0.97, 1.7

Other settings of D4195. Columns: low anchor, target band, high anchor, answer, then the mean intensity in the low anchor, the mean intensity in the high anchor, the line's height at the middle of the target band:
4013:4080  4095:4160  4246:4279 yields 0.017 mag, 1.84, 1.88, 1.86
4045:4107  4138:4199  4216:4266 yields 0.003 mag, 1.78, 1.88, 1.84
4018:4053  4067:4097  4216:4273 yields 0.061 mag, 1.91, 1.87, 1.9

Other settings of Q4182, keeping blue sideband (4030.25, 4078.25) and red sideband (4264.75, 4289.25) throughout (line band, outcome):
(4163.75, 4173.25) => -0.1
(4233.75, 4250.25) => -0.2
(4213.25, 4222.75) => -1.0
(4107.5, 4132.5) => 0.1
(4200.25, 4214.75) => -0.5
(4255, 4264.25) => -0.4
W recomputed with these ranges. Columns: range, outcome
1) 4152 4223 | 1.86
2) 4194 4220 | 1.91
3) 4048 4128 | 1.78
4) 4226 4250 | 1.85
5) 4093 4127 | 1.77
